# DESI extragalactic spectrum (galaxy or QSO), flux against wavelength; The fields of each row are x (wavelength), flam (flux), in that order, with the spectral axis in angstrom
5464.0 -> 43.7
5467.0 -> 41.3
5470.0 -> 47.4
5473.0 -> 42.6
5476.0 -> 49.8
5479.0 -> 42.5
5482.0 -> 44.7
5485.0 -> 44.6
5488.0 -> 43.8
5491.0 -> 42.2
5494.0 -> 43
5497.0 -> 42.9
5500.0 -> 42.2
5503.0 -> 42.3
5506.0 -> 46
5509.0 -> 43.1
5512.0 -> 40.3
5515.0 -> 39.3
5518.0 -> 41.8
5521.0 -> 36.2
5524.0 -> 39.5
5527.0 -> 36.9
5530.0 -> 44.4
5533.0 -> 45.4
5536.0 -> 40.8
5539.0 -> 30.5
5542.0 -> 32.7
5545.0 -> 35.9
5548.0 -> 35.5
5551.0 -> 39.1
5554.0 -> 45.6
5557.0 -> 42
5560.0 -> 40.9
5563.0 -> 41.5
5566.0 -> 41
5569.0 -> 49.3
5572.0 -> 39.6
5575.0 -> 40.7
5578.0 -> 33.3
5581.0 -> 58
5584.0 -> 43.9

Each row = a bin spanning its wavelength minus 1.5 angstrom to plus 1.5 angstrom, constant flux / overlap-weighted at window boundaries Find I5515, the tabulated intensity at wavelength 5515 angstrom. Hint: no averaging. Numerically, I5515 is 39.3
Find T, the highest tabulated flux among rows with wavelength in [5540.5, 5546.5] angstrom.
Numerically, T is 35.9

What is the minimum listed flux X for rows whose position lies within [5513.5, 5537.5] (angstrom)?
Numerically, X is 36.2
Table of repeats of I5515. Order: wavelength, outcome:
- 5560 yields 40.9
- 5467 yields 41.3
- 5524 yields 39.5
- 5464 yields 43.7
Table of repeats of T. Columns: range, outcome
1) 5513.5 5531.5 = 44.4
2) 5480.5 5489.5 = 44.7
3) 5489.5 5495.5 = 43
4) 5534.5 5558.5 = 45.6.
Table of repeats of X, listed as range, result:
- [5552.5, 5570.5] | 40.9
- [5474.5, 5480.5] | 42.5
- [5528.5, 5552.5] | 30.5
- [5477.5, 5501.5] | 42.2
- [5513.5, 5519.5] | 39.3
